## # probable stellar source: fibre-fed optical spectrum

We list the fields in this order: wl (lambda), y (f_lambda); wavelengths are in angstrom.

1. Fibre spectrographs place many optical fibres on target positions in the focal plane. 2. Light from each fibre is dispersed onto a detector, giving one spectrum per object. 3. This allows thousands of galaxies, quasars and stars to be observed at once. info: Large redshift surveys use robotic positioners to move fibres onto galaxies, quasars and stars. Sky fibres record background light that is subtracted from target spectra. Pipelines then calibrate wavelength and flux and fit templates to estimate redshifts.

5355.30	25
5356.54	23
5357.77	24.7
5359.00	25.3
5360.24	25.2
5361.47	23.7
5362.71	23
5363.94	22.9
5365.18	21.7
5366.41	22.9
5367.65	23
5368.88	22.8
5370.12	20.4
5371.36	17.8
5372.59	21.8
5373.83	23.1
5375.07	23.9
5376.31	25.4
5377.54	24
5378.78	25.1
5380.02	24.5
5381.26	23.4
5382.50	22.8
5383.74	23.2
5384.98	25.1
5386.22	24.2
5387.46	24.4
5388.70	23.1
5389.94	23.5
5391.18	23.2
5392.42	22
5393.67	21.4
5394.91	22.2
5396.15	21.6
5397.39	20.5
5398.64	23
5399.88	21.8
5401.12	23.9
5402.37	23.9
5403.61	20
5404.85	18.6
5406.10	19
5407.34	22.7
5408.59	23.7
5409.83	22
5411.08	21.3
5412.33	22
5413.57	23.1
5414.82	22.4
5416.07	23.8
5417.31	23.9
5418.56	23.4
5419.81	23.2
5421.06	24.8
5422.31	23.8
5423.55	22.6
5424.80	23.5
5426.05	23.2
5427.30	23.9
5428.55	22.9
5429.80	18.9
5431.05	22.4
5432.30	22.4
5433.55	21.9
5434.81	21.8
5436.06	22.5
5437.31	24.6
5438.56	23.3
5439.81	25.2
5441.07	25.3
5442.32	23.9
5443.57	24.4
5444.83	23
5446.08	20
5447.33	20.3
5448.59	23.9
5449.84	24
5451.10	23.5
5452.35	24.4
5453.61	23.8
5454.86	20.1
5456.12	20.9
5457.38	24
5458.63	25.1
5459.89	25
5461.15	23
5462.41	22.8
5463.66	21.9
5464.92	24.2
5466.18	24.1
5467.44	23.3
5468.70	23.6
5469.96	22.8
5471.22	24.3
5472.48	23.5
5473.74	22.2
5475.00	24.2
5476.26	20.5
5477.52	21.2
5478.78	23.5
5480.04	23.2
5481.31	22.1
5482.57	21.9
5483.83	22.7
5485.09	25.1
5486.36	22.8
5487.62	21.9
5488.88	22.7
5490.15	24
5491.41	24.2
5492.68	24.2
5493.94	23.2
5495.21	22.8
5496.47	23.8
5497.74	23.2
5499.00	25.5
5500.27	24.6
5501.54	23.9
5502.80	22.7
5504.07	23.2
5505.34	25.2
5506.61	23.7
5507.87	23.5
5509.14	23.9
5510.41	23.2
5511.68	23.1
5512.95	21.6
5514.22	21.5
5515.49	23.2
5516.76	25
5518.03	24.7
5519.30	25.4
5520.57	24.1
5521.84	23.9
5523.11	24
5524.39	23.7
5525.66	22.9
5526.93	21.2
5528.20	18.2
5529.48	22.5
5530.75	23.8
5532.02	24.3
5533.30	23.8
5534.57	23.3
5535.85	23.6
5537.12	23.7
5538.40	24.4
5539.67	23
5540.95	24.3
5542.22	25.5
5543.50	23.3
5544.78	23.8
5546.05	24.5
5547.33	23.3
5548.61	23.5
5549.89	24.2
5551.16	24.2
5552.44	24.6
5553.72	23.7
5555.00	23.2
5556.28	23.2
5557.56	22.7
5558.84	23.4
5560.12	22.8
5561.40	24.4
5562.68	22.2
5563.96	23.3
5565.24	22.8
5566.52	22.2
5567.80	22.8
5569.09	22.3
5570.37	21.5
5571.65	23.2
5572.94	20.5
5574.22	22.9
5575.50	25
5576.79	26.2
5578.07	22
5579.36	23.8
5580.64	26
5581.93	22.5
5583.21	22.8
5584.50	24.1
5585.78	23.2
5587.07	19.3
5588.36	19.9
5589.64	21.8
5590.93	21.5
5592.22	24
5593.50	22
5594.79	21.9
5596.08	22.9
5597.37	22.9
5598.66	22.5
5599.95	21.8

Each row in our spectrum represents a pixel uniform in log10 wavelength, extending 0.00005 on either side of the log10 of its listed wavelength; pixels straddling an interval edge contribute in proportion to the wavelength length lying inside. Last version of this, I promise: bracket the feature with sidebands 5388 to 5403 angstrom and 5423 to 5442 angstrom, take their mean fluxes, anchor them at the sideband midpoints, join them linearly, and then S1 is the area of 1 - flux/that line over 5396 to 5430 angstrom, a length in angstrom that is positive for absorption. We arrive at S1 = 0.4 angstrom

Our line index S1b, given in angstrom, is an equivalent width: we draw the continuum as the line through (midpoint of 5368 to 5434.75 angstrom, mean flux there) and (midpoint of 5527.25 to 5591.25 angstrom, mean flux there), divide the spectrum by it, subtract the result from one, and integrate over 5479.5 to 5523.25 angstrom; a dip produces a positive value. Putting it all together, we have -1.1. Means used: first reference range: 22.7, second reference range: 23.1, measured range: 23.5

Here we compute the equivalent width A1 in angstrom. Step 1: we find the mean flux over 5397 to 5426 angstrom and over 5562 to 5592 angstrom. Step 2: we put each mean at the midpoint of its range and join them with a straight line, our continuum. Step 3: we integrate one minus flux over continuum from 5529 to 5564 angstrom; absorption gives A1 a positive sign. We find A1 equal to -1.5 angstrom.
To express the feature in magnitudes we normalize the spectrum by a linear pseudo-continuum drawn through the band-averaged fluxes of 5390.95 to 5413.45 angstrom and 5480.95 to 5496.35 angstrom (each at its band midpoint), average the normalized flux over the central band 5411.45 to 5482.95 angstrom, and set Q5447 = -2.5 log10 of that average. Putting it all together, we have -0.02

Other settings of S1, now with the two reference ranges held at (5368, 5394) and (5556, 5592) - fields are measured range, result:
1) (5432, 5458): 0.0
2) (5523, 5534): 0.1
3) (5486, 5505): -0.5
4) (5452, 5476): -0.3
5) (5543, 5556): -0.6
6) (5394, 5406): 0.8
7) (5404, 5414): 0.7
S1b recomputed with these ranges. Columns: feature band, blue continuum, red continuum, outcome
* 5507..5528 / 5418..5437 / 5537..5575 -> -0.2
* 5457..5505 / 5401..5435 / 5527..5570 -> -1.0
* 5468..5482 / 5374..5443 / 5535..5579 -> 0.2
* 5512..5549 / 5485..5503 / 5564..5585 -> -0.1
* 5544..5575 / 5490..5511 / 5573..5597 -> 0.0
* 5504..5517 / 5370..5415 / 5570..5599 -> -0.4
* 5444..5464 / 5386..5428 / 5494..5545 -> 0.1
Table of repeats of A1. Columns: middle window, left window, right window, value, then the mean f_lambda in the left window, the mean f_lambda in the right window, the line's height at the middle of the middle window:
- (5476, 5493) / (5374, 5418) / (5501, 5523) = 0.4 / 22.8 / 23.7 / 23.5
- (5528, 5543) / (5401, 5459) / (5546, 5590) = -0.3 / 22.8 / 23.1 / 23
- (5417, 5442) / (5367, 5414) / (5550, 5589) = -0.6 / 22.6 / 23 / 22.7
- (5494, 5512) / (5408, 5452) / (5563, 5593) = -0.7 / 23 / 22.8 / 22.9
